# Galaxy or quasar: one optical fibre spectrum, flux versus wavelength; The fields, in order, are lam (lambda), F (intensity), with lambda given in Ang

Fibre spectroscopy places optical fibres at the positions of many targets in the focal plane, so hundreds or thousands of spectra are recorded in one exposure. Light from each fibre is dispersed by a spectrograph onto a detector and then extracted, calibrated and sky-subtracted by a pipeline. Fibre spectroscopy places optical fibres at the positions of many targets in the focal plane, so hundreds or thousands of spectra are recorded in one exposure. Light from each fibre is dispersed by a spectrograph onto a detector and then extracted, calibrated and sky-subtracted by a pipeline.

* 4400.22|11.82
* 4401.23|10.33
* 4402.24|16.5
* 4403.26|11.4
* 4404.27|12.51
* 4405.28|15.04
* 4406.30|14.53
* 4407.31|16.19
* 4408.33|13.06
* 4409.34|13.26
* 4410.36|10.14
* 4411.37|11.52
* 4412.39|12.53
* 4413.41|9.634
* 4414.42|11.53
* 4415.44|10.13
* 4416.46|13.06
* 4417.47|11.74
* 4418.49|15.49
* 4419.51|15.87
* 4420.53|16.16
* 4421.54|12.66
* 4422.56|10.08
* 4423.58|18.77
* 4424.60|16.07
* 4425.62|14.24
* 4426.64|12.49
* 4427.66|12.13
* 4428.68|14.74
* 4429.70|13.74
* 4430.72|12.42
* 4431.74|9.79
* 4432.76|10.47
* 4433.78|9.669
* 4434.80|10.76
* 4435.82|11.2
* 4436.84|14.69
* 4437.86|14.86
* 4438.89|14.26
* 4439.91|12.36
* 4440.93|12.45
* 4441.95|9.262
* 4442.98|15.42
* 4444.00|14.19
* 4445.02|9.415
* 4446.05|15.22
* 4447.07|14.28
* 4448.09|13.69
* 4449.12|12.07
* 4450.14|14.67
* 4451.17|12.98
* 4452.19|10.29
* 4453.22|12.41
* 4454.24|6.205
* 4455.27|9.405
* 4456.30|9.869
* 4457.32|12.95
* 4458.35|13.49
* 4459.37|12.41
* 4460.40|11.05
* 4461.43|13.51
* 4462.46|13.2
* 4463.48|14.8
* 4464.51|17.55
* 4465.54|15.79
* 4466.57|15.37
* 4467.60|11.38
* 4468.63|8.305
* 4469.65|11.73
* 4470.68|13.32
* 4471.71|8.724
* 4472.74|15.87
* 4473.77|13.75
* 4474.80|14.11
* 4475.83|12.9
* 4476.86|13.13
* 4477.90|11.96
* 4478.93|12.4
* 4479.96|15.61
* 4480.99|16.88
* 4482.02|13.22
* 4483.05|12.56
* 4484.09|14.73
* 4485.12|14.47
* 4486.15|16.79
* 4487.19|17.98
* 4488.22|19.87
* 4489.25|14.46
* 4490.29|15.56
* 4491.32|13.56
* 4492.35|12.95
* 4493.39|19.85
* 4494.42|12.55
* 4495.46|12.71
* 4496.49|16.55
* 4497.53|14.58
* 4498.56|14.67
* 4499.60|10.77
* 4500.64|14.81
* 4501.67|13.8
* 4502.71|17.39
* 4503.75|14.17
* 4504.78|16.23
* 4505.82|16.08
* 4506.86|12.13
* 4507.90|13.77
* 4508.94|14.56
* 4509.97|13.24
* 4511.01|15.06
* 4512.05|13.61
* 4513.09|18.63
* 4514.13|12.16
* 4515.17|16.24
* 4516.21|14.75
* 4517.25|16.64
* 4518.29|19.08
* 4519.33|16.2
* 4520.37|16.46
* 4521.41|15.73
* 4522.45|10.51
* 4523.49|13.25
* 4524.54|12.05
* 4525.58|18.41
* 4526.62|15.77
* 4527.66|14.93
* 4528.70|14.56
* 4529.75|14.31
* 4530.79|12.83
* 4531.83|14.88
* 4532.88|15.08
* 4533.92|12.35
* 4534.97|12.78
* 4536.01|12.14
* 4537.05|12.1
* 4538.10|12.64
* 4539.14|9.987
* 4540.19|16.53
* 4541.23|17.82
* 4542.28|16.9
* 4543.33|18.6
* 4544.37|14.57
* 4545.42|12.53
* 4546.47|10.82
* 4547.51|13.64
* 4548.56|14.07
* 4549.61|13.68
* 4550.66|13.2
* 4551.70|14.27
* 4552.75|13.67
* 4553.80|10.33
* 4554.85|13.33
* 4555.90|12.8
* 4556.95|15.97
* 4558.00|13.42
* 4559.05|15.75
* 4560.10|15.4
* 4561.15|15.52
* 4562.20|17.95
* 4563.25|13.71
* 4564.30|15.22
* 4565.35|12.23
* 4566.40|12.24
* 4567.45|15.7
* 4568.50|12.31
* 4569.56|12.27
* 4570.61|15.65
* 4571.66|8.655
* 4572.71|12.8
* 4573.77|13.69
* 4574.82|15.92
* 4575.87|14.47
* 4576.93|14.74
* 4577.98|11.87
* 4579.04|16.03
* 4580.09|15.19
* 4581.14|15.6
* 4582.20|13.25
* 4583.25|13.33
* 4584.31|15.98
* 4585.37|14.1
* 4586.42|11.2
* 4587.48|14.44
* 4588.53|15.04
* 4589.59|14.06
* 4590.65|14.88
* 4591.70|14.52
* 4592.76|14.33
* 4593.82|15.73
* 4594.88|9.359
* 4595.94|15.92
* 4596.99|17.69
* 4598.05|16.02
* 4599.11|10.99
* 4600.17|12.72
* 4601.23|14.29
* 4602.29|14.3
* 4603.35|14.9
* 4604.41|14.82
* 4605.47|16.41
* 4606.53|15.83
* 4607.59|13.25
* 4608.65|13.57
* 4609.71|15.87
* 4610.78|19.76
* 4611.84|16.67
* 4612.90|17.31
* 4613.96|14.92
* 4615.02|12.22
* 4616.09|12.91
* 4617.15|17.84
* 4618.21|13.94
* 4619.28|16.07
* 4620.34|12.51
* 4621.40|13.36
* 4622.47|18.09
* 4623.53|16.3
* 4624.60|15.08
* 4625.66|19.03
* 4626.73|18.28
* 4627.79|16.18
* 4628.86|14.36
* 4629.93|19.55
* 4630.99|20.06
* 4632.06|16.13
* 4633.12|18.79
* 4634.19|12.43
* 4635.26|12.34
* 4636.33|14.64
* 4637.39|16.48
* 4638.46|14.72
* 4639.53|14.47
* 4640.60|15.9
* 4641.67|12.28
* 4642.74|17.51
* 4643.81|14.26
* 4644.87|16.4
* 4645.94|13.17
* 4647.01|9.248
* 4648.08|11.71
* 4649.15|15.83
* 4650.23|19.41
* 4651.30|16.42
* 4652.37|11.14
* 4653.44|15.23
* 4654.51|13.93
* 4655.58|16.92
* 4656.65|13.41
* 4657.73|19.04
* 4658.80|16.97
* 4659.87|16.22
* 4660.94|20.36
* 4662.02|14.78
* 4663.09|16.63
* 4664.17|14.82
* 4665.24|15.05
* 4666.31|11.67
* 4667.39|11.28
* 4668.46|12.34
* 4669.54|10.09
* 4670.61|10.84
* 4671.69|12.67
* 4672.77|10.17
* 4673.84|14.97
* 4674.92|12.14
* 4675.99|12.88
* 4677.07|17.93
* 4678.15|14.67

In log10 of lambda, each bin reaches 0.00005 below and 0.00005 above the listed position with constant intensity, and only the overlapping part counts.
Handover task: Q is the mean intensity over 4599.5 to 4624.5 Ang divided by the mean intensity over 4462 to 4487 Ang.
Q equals 1.10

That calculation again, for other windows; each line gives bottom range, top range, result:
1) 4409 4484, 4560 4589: 1.10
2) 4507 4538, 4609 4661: 1.07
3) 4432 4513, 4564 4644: 1.10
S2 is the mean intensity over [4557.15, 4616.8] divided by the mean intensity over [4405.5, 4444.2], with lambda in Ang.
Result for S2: 1.12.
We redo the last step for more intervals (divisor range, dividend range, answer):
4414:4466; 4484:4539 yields 1.14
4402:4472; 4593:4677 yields 1.17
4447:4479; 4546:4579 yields 1.09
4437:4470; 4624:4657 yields 1.21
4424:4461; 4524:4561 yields 1.14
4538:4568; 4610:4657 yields 1.08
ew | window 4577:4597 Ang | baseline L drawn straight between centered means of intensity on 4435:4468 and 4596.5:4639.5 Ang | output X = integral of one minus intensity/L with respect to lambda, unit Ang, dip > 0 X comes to 0.98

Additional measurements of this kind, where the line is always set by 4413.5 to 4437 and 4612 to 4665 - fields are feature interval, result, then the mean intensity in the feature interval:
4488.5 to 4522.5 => -2.6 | 14.9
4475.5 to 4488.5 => -1.1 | 14.7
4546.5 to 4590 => 2.1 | 13.9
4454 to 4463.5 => 1.1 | 11.7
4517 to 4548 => -0.6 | 14.5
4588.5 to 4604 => 0.7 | 14.3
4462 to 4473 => 0.1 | 13.2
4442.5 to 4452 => -0.2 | 13.4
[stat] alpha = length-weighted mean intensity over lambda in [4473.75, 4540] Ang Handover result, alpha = 14.5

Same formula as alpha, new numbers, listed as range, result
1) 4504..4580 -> 14.3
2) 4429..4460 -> 12.2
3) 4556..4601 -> 14.2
